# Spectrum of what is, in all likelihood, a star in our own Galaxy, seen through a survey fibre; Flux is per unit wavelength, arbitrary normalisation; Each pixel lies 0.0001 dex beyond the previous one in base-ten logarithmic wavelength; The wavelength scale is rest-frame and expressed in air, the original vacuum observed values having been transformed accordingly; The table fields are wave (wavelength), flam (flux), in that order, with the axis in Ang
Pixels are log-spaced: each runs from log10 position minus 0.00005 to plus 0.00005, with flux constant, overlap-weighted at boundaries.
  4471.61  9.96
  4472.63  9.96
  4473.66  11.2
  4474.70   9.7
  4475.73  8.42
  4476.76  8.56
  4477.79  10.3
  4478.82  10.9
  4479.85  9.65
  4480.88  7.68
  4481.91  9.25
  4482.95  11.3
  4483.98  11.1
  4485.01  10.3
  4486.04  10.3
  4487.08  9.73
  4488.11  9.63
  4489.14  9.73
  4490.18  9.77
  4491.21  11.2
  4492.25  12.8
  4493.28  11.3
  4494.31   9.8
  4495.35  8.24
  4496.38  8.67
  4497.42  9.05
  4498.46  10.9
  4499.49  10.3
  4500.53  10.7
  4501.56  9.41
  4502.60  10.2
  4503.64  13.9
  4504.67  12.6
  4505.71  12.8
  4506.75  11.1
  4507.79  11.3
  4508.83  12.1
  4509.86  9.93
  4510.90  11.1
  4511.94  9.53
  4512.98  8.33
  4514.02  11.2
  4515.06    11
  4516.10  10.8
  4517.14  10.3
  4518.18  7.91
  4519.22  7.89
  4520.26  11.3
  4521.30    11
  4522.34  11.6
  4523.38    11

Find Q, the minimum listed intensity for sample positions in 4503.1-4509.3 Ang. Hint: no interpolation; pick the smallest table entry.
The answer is 11.1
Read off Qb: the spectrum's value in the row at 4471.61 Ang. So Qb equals 9.96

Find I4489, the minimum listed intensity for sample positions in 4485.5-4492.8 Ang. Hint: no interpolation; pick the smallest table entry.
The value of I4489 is 9.63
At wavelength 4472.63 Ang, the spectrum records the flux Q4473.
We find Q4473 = 9.96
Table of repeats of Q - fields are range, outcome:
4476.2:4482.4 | 7.68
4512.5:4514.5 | 8.33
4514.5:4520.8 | 7.89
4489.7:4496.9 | 8.24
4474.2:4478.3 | 8.42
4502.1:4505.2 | 10.2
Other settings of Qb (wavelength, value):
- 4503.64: 13.9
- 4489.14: 9.73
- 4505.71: 12.8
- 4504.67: 12.6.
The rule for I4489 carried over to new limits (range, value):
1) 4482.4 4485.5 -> 10.3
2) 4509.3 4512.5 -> 9.53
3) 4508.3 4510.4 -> 9.93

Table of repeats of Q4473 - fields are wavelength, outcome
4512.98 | 8.33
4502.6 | 10.2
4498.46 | 10.9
